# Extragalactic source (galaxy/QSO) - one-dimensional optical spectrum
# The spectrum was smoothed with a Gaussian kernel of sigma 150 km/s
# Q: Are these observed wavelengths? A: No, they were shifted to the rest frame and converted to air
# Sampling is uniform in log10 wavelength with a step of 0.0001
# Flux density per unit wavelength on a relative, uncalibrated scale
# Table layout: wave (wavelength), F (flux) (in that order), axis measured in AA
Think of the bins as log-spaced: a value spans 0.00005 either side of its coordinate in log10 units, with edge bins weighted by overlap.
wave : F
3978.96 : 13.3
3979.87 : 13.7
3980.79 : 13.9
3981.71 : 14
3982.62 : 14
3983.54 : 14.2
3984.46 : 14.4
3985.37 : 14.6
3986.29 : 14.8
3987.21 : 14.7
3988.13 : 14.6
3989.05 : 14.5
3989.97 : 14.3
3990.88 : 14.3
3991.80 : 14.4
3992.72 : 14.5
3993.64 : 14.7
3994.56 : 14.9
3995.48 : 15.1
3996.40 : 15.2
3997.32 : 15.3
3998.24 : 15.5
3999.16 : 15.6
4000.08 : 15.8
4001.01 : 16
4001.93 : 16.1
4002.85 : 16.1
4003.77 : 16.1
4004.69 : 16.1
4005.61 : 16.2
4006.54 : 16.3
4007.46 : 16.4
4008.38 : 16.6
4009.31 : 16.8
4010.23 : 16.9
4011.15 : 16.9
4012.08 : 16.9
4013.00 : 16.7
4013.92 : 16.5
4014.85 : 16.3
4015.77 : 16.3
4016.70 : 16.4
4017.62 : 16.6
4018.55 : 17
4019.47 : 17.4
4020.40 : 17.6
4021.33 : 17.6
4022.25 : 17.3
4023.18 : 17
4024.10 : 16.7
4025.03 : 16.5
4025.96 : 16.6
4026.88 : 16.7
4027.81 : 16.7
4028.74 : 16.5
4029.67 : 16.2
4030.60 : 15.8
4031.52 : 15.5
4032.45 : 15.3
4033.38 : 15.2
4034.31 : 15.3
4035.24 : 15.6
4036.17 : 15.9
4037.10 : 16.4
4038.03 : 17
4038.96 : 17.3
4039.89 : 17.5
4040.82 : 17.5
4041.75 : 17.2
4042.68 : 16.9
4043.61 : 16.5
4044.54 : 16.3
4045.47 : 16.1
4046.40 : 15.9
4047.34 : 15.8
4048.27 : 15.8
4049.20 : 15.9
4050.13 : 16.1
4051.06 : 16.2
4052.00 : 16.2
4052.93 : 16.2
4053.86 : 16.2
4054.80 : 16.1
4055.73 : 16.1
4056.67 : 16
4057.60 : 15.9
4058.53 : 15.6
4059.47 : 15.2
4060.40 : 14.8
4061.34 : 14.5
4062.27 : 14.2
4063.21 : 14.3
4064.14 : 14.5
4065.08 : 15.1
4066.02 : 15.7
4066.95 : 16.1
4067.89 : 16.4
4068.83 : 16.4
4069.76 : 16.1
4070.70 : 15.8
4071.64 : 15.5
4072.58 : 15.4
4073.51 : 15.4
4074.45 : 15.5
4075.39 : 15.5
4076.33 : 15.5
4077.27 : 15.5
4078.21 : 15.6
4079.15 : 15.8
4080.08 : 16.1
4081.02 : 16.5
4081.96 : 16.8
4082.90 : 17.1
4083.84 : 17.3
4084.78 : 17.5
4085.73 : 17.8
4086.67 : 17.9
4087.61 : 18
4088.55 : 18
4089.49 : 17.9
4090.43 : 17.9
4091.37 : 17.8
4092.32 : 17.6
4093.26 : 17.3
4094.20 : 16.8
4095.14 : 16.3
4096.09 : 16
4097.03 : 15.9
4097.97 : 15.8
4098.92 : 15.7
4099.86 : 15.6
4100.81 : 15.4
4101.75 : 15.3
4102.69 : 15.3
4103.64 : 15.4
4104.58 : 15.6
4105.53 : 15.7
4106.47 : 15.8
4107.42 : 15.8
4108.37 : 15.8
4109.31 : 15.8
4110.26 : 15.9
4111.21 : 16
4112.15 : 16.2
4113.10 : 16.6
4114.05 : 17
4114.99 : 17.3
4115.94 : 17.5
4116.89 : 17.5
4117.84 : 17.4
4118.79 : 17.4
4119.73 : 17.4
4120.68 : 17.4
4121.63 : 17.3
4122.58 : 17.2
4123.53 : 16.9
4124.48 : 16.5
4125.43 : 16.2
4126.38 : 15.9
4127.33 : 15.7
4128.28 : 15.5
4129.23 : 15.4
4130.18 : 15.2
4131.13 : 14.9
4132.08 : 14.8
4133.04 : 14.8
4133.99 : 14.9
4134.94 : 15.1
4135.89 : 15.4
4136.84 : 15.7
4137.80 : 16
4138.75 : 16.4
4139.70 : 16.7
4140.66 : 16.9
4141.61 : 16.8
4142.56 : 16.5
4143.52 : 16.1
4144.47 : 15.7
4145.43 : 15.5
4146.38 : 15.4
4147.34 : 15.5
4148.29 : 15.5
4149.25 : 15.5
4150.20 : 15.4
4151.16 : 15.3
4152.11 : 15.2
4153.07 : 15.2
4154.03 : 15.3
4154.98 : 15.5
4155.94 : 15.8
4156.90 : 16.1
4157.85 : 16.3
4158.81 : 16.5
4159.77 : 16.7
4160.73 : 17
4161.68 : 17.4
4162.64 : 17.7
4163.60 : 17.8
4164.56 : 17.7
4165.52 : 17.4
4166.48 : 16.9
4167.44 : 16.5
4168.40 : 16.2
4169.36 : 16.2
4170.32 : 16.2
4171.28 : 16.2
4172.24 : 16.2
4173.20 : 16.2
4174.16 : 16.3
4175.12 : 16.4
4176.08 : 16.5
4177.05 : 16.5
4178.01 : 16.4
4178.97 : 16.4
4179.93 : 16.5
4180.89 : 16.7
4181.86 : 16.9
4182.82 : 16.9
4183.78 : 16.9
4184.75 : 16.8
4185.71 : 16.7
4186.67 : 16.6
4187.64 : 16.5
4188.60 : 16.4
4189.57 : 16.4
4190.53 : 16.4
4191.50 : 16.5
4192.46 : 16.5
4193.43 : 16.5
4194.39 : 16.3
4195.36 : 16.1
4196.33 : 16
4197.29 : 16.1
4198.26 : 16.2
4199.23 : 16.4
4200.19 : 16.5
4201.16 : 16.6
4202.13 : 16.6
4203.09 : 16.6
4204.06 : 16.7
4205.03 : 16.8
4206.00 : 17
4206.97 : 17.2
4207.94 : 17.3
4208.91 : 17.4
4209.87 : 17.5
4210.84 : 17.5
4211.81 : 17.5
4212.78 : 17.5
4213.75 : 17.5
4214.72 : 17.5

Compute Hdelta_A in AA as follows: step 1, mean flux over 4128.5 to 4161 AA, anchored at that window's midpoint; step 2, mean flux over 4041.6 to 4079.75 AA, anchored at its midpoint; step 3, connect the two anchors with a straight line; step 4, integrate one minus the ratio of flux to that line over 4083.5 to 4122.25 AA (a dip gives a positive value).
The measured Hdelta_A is -2.3 AA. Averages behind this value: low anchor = 15.7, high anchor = 15.7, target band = 16.7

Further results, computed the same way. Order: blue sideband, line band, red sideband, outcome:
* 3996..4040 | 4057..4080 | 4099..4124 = 1.3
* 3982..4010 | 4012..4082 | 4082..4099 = 0.7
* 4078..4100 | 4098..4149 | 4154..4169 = 2.3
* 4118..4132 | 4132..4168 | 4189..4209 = 0.7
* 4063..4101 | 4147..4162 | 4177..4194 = 0.6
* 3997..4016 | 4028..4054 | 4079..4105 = 0.3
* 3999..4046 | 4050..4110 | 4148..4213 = 1.5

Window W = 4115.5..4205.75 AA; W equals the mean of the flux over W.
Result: 16.3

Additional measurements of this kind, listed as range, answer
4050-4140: 16.1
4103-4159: 16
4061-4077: 15.4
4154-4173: 16.6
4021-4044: 16.5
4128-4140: 15.4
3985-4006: 15.2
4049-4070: 15.6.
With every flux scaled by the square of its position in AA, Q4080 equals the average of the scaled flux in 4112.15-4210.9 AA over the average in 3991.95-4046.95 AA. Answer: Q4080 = 1.1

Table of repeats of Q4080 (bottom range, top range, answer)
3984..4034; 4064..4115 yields 1.06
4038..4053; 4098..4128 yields 1.02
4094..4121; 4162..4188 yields 1.06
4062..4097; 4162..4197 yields 1.06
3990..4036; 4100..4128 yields 1.07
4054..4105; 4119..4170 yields 1.03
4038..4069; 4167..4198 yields 1.10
